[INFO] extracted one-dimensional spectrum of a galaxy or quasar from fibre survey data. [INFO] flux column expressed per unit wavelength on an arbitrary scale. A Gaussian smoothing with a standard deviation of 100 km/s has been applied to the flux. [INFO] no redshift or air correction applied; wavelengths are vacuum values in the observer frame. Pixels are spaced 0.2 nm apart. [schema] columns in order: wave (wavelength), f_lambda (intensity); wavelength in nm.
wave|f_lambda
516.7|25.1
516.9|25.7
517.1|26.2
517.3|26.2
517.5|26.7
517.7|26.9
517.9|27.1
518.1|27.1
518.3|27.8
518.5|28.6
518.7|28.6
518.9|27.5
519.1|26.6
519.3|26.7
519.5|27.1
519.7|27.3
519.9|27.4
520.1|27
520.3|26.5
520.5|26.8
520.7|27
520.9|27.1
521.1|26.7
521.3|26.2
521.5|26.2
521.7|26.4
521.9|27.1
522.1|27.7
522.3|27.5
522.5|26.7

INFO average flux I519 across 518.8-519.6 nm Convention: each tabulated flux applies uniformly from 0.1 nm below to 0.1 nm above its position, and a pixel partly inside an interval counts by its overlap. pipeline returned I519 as 27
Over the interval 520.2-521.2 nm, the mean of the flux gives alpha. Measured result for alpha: 26.8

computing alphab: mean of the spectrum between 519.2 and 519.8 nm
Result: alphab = 27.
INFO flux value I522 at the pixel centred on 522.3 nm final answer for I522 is 27.5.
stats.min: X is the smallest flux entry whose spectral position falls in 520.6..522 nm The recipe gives 26.2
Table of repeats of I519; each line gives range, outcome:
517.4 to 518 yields 26.9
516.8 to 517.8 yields 26.3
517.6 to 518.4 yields 27.2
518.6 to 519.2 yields 27.6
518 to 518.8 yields 28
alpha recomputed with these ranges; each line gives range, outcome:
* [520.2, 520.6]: 26.6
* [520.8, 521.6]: 26.5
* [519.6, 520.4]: 27.1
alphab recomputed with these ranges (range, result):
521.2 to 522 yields 26.5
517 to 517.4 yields 26.2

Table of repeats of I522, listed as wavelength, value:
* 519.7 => 27.3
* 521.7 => 26.4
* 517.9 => 27.1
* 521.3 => 26.2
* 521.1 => 26.7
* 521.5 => 26.2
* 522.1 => 27.7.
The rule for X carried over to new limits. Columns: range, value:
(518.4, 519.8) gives 26.6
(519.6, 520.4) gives 26.5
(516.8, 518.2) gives 25.7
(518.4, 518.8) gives 28.6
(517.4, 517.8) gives 26.7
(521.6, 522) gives 26.4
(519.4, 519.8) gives 27.1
